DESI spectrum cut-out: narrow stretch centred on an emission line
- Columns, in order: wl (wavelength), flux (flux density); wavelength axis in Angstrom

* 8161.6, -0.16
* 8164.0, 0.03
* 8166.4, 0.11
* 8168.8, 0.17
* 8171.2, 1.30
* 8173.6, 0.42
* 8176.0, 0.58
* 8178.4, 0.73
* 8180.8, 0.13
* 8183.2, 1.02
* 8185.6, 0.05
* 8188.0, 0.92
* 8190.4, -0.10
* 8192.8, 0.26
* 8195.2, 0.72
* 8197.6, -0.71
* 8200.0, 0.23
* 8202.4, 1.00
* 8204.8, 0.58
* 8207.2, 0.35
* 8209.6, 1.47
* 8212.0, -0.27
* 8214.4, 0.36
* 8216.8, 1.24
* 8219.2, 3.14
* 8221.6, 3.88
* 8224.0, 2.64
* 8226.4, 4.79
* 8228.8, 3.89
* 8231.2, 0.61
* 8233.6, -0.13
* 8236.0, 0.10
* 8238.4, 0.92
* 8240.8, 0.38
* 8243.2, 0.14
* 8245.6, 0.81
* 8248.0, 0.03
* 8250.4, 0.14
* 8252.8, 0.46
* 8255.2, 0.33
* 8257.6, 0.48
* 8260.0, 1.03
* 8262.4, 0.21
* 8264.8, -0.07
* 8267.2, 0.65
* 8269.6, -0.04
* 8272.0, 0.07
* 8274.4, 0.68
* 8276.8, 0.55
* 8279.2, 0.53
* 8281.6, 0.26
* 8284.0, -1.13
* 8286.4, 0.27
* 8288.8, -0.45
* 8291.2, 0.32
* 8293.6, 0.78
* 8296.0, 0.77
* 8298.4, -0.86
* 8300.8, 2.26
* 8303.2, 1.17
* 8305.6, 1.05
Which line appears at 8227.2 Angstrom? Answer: [O II]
